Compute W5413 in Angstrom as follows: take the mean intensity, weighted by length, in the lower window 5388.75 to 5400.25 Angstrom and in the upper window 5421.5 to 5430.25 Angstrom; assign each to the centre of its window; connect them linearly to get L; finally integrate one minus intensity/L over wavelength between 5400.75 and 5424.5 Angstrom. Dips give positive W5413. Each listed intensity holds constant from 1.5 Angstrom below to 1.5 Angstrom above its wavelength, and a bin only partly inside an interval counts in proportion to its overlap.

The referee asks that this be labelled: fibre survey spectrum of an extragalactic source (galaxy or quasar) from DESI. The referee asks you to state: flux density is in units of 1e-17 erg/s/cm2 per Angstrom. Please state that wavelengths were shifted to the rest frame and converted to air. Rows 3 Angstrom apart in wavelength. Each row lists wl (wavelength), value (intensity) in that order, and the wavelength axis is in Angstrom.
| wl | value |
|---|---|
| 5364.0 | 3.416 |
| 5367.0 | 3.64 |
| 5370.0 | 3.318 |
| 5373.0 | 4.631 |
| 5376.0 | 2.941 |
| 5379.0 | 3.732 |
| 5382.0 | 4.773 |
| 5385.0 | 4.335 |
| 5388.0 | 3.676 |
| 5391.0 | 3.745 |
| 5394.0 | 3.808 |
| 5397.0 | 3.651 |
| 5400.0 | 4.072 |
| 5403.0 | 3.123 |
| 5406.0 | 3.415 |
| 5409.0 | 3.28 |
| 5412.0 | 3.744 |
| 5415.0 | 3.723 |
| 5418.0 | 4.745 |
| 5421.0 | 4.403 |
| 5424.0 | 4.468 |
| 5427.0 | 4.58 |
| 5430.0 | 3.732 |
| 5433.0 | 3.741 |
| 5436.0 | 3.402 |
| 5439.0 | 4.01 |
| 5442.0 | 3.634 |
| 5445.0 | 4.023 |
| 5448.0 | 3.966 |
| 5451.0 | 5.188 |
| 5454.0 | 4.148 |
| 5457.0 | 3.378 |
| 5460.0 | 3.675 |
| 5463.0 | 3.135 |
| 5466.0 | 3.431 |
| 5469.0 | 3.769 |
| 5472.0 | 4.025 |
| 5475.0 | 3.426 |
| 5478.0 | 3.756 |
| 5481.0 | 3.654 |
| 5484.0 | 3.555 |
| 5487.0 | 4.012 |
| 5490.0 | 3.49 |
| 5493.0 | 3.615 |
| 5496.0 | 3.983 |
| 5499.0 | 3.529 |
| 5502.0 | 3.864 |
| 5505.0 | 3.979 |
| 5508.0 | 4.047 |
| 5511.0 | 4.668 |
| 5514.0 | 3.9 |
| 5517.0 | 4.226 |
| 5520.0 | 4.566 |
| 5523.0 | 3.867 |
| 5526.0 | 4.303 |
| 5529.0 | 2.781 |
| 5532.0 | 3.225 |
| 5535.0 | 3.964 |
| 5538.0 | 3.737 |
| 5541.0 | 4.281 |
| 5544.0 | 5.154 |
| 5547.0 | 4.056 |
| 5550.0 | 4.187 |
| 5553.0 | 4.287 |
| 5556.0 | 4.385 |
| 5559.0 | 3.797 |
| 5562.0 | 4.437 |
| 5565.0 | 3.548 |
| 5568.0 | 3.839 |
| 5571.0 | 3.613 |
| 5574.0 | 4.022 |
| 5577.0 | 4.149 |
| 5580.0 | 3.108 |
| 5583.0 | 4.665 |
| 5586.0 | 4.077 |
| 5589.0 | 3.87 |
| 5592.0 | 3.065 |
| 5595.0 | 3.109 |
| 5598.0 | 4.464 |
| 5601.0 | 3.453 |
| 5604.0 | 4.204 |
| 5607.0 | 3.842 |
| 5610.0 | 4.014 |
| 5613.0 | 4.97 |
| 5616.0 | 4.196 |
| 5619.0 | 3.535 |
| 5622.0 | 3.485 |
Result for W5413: 1.6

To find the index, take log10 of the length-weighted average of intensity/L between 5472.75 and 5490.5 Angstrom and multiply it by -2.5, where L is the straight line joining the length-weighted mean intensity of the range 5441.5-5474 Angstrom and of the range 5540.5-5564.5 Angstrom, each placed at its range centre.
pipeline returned 0.08 mag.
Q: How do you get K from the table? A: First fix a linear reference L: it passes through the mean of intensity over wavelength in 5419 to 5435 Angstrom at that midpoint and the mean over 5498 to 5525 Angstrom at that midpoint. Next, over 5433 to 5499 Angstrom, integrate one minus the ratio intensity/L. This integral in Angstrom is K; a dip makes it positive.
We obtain 5.9 Angstrom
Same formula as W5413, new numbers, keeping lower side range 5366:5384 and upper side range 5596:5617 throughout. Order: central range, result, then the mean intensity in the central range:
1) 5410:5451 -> -1.3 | 4.05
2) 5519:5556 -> 0.1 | 4.04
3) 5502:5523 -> -0.8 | 4.18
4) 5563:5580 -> 1.3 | 3.79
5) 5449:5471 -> 0.7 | 3.83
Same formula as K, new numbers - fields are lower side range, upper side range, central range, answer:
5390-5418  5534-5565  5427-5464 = -0.50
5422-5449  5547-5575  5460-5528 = 2.44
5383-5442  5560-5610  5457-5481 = 1.71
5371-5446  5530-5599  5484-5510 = 0.70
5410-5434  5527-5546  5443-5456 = -0.63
